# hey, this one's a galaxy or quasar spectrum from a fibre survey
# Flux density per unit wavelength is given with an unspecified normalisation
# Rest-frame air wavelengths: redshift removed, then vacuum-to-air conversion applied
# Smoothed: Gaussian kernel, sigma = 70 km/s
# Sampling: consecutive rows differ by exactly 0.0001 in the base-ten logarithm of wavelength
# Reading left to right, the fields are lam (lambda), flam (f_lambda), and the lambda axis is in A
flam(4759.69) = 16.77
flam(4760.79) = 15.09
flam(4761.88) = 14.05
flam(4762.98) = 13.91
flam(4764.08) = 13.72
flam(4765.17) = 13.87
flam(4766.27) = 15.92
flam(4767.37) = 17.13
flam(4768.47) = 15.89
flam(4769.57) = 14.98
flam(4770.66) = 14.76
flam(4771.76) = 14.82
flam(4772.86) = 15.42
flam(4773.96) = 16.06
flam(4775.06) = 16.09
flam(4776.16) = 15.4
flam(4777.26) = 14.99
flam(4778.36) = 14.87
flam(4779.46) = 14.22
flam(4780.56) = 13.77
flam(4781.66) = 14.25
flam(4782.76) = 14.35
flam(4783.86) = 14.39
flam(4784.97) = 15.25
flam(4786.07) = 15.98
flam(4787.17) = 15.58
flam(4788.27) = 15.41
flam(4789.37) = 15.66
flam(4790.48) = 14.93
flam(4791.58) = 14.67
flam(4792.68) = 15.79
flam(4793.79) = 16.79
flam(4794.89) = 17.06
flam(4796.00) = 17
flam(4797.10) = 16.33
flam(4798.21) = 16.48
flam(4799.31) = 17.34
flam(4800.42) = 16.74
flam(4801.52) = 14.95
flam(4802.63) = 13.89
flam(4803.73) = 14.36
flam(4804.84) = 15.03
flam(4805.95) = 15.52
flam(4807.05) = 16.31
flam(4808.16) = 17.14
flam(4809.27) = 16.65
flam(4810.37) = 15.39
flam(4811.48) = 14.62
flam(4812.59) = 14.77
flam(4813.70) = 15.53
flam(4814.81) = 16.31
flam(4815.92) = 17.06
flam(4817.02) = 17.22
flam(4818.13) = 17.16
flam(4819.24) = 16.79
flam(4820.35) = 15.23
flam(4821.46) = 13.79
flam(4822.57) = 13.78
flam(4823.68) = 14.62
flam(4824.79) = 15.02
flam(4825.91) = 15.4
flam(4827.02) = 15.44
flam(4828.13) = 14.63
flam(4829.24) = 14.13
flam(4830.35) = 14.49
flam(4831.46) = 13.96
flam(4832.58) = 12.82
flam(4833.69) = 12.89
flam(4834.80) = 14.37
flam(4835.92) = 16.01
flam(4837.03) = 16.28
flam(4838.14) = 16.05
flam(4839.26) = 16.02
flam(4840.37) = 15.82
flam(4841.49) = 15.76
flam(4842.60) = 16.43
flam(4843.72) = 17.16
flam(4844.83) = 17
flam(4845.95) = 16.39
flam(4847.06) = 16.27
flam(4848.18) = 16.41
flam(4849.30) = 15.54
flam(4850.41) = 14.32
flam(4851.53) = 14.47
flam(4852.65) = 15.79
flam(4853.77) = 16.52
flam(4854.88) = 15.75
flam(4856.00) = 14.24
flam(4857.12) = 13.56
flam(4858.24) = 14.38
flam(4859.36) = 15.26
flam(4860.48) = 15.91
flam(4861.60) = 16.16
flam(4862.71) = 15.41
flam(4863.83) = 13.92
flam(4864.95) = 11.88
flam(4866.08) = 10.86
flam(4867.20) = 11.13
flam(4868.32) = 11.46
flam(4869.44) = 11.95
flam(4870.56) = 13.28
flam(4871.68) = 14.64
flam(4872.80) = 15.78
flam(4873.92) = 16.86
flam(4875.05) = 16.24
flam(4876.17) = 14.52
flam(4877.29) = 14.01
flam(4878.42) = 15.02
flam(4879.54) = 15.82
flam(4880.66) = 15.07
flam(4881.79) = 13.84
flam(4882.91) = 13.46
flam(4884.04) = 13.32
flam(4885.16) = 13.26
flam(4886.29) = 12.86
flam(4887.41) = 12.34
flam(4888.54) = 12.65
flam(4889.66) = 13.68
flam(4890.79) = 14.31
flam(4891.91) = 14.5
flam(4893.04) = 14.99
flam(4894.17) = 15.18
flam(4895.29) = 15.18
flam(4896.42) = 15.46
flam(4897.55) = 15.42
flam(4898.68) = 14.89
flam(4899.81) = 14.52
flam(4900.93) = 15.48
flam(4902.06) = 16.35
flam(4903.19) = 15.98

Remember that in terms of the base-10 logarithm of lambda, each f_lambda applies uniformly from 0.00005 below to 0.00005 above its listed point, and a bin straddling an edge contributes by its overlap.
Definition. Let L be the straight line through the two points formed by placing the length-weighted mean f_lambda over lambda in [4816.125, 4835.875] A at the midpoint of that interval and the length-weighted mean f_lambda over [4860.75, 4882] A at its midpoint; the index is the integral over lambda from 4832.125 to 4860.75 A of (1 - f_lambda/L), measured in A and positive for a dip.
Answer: -1.8 A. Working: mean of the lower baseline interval 14.9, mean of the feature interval 15.4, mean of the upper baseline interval 14.1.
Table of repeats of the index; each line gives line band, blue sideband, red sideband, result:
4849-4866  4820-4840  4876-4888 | -0.5 A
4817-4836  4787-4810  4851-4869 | 0.4 A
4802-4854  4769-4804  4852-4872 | -2.9 A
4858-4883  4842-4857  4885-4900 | 1.3 A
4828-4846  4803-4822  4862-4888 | -0.3 A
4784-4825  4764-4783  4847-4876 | -2.3 A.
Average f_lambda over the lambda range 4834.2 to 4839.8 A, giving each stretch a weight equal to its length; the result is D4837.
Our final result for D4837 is 15.7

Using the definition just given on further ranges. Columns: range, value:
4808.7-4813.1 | 15.4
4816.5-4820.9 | 16.6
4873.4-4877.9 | 15.4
